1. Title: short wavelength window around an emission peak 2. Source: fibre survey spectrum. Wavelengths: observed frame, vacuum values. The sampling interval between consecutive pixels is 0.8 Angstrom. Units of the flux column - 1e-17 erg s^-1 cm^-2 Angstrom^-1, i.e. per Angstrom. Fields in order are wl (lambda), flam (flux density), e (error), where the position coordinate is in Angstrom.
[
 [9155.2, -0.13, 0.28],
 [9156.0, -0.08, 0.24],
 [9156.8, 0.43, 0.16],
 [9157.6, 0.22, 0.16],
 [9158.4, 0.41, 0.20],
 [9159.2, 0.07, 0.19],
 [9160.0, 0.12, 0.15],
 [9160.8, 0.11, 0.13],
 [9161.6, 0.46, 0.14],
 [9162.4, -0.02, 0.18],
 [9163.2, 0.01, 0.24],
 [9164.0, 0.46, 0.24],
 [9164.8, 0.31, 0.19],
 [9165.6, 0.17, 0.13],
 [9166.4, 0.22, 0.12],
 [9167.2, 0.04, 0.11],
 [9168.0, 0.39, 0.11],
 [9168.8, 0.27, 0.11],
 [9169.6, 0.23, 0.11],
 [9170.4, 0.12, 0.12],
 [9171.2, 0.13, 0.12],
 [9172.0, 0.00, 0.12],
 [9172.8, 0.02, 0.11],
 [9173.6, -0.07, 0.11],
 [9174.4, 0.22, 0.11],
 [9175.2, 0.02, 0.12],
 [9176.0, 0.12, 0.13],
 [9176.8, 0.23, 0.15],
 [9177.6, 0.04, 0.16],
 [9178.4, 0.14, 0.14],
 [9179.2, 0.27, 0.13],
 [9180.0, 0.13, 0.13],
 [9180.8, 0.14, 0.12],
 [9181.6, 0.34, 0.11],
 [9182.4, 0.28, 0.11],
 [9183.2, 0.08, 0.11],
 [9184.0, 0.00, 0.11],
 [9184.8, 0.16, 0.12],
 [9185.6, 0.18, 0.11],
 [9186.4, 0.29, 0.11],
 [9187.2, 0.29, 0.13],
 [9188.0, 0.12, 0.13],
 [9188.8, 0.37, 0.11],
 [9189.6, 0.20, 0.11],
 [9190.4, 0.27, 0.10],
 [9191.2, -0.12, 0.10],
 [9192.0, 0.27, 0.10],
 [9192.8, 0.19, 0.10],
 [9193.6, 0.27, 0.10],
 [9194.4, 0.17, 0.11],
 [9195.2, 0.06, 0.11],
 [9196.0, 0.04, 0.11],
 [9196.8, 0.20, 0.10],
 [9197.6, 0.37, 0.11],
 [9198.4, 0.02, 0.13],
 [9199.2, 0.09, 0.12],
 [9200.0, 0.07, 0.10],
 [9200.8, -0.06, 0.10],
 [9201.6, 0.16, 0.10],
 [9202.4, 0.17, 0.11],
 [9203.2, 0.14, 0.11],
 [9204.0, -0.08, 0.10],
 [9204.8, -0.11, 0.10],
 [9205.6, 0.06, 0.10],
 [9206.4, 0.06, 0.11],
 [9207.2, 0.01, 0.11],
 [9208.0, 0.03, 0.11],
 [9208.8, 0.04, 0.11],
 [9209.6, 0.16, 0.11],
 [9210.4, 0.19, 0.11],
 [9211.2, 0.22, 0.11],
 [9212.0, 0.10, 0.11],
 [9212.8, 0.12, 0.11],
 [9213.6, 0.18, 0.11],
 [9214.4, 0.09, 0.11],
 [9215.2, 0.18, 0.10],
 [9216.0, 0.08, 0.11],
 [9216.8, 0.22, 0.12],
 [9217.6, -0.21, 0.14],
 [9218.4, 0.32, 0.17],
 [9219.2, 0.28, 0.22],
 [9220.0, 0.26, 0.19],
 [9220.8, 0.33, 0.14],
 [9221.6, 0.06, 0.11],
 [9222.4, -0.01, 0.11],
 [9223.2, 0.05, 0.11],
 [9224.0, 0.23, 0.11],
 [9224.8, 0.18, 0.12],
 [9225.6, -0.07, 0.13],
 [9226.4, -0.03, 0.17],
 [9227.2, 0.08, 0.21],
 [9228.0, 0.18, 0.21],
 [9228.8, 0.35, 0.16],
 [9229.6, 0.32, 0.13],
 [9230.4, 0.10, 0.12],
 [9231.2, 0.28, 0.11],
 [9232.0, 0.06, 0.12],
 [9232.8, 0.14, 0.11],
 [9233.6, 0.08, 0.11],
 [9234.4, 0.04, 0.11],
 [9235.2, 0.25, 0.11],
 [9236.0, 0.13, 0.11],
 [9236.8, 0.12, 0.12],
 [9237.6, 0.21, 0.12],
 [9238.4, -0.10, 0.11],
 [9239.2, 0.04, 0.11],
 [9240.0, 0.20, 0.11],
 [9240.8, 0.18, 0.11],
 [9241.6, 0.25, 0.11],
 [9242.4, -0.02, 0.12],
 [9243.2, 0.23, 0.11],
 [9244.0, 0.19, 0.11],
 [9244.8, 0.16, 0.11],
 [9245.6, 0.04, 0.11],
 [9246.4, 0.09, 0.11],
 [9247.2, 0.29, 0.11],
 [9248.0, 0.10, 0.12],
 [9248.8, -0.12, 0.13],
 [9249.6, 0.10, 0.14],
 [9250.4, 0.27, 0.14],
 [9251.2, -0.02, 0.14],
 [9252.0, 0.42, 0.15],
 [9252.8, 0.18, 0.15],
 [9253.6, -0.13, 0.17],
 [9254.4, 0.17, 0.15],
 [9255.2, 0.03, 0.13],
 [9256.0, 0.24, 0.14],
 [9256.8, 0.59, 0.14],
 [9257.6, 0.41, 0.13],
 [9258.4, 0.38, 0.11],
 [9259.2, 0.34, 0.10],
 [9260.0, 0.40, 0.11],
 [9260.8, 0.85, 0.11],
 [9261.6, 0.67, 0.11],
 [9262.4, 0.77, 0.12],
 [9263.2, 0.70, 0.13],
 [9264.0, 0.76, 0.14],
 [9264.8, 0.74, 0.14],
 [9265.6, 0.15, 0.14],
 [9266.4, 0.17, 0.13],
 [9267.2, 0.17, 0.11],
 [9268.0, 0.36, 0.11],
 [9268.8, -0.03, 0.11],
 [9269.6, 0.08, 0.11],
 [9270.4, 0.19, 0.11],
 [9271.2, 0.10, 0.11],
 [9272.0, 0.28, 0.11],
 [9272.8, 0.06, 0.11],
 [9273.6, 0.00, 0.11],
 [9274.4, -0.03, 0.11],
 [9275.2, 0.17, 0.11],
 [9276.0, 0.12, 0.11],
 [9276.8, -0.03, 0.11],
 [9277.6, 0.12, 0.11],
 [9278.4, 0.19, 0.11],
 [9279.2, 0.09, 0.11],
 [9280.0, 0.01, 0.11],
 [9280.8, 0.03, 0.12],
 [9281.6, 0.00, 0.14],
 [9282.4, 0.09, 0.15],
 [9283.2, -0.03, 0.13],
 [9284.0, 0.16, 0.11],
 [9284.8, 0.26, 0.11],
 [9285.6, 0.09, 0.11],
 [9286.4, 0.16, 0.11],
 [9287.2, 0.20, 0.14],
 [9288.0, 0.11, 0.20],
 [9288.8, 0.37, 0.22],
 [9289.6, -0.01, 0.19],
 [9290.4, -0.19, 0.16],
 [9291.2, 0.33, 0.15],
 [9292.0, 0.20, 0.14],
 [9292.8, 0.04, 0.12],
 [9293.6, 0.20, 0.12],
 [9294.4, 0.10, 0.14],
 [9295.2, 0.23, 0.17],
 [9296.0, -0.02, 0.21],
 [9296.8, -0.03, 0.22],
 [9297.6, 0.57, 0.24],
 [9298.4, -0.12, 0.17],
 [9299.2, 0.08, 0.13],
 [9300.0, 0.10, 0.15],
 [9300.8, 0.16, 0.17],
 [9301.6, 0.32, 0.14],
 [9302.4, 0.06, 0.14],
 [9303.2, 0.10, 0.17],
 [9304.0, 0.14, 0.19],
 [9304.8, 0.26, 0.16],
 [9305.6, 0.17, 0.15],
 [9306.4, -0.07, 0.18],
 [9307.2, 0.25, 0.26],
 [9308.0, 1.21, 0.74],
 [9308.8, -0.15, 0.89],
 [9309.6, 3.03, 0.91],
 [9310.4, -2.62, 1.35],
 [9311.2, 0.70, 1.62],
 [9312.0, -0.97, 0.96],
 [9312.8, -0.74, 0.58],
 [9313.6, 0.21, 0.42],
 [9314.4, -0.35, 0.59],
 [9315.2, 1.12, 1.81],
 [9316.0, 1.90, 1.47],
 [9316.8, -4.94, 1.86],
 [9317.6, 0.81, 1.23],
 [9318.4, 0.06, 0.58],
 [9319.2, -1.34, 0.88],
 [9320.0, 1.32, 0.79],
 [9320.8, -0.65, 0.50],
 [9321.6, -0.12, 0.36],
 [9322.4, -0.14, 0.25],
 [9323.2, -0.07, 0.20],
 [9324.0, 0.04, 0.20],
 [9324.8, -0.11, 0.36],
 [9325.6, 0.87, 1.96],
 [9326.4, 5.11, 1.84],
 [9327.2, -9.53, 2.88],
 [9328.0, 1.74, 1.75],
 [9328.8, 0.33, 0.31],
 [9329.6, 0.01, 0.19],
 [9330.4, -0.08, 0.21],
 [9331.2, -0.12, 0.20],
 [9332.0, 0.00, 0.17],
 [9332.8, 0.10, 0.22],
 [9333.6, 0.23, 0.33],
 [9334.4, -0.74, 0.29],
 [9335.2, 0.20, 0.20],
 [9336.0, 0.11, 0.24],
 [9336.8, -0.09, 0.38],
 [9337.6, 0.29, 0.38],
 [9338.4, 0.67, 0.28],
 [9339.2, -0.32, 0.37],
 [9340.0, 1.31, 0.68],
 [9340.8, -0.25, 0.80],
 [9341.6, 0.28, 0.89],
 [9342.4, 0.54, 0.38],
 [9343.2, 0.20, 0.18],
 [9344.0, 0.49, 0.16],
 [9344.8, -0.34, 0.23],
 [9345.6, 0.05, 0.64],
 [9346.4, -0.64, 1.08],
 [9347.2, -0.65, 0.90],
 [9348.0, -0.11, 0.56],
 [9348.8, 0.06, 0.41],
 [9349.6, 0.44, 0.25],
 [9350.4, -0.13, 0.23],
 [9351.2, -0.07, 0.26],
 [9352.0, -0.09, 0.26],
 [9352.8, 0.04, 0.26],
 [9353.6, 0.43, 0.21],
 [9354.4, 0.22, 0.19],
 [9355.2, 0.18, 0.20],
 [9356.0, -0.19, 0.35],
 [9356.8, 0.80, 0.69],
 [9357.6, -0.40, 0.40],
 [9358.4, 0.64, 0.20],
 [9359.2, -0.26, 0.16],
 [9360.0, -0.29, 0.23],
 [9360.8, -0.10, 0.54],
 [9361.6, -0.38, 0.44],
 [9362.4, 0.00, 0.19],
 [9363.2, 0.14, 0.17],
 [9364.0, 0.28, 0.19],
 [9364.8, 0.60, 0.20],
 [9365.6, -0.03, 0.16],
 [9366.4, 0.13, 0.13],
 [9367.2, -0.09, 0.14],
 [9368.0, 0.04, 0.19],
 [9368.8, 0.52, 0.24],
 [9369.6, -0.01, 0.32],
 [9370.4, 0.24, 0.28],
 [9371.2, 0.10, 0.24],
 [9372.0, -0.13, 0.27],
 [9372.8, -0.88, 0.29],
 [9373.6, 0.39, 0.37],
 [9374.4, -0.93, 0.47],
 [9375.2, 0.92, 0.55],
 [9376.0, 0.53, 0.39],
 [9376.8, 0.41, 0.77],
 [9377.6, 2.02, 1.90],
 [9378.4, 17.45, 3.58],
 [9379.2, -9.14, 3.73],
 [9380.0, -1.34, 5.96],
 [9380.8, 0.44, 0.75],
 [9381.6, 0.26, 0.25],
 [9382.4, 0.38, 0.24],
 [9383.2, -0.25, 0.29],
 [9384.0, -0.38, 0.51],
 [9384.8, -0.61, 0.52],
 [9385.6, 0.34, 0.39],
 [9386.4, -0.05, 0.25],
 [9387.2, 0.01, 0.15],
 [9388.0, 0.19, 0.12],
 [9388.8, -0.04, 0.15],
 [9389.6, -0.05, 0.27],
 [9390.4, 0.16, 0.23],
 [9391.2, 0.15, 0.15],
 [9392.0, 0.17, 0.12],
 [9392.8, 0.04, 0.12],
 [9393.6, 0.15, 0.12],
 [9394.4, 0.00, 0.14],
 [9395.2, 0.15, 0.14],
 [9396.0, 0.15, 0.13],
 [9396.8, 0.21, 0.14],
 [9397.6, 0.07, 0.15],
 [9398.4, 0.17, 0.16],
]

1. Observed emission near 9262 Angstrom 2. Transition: H-beta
